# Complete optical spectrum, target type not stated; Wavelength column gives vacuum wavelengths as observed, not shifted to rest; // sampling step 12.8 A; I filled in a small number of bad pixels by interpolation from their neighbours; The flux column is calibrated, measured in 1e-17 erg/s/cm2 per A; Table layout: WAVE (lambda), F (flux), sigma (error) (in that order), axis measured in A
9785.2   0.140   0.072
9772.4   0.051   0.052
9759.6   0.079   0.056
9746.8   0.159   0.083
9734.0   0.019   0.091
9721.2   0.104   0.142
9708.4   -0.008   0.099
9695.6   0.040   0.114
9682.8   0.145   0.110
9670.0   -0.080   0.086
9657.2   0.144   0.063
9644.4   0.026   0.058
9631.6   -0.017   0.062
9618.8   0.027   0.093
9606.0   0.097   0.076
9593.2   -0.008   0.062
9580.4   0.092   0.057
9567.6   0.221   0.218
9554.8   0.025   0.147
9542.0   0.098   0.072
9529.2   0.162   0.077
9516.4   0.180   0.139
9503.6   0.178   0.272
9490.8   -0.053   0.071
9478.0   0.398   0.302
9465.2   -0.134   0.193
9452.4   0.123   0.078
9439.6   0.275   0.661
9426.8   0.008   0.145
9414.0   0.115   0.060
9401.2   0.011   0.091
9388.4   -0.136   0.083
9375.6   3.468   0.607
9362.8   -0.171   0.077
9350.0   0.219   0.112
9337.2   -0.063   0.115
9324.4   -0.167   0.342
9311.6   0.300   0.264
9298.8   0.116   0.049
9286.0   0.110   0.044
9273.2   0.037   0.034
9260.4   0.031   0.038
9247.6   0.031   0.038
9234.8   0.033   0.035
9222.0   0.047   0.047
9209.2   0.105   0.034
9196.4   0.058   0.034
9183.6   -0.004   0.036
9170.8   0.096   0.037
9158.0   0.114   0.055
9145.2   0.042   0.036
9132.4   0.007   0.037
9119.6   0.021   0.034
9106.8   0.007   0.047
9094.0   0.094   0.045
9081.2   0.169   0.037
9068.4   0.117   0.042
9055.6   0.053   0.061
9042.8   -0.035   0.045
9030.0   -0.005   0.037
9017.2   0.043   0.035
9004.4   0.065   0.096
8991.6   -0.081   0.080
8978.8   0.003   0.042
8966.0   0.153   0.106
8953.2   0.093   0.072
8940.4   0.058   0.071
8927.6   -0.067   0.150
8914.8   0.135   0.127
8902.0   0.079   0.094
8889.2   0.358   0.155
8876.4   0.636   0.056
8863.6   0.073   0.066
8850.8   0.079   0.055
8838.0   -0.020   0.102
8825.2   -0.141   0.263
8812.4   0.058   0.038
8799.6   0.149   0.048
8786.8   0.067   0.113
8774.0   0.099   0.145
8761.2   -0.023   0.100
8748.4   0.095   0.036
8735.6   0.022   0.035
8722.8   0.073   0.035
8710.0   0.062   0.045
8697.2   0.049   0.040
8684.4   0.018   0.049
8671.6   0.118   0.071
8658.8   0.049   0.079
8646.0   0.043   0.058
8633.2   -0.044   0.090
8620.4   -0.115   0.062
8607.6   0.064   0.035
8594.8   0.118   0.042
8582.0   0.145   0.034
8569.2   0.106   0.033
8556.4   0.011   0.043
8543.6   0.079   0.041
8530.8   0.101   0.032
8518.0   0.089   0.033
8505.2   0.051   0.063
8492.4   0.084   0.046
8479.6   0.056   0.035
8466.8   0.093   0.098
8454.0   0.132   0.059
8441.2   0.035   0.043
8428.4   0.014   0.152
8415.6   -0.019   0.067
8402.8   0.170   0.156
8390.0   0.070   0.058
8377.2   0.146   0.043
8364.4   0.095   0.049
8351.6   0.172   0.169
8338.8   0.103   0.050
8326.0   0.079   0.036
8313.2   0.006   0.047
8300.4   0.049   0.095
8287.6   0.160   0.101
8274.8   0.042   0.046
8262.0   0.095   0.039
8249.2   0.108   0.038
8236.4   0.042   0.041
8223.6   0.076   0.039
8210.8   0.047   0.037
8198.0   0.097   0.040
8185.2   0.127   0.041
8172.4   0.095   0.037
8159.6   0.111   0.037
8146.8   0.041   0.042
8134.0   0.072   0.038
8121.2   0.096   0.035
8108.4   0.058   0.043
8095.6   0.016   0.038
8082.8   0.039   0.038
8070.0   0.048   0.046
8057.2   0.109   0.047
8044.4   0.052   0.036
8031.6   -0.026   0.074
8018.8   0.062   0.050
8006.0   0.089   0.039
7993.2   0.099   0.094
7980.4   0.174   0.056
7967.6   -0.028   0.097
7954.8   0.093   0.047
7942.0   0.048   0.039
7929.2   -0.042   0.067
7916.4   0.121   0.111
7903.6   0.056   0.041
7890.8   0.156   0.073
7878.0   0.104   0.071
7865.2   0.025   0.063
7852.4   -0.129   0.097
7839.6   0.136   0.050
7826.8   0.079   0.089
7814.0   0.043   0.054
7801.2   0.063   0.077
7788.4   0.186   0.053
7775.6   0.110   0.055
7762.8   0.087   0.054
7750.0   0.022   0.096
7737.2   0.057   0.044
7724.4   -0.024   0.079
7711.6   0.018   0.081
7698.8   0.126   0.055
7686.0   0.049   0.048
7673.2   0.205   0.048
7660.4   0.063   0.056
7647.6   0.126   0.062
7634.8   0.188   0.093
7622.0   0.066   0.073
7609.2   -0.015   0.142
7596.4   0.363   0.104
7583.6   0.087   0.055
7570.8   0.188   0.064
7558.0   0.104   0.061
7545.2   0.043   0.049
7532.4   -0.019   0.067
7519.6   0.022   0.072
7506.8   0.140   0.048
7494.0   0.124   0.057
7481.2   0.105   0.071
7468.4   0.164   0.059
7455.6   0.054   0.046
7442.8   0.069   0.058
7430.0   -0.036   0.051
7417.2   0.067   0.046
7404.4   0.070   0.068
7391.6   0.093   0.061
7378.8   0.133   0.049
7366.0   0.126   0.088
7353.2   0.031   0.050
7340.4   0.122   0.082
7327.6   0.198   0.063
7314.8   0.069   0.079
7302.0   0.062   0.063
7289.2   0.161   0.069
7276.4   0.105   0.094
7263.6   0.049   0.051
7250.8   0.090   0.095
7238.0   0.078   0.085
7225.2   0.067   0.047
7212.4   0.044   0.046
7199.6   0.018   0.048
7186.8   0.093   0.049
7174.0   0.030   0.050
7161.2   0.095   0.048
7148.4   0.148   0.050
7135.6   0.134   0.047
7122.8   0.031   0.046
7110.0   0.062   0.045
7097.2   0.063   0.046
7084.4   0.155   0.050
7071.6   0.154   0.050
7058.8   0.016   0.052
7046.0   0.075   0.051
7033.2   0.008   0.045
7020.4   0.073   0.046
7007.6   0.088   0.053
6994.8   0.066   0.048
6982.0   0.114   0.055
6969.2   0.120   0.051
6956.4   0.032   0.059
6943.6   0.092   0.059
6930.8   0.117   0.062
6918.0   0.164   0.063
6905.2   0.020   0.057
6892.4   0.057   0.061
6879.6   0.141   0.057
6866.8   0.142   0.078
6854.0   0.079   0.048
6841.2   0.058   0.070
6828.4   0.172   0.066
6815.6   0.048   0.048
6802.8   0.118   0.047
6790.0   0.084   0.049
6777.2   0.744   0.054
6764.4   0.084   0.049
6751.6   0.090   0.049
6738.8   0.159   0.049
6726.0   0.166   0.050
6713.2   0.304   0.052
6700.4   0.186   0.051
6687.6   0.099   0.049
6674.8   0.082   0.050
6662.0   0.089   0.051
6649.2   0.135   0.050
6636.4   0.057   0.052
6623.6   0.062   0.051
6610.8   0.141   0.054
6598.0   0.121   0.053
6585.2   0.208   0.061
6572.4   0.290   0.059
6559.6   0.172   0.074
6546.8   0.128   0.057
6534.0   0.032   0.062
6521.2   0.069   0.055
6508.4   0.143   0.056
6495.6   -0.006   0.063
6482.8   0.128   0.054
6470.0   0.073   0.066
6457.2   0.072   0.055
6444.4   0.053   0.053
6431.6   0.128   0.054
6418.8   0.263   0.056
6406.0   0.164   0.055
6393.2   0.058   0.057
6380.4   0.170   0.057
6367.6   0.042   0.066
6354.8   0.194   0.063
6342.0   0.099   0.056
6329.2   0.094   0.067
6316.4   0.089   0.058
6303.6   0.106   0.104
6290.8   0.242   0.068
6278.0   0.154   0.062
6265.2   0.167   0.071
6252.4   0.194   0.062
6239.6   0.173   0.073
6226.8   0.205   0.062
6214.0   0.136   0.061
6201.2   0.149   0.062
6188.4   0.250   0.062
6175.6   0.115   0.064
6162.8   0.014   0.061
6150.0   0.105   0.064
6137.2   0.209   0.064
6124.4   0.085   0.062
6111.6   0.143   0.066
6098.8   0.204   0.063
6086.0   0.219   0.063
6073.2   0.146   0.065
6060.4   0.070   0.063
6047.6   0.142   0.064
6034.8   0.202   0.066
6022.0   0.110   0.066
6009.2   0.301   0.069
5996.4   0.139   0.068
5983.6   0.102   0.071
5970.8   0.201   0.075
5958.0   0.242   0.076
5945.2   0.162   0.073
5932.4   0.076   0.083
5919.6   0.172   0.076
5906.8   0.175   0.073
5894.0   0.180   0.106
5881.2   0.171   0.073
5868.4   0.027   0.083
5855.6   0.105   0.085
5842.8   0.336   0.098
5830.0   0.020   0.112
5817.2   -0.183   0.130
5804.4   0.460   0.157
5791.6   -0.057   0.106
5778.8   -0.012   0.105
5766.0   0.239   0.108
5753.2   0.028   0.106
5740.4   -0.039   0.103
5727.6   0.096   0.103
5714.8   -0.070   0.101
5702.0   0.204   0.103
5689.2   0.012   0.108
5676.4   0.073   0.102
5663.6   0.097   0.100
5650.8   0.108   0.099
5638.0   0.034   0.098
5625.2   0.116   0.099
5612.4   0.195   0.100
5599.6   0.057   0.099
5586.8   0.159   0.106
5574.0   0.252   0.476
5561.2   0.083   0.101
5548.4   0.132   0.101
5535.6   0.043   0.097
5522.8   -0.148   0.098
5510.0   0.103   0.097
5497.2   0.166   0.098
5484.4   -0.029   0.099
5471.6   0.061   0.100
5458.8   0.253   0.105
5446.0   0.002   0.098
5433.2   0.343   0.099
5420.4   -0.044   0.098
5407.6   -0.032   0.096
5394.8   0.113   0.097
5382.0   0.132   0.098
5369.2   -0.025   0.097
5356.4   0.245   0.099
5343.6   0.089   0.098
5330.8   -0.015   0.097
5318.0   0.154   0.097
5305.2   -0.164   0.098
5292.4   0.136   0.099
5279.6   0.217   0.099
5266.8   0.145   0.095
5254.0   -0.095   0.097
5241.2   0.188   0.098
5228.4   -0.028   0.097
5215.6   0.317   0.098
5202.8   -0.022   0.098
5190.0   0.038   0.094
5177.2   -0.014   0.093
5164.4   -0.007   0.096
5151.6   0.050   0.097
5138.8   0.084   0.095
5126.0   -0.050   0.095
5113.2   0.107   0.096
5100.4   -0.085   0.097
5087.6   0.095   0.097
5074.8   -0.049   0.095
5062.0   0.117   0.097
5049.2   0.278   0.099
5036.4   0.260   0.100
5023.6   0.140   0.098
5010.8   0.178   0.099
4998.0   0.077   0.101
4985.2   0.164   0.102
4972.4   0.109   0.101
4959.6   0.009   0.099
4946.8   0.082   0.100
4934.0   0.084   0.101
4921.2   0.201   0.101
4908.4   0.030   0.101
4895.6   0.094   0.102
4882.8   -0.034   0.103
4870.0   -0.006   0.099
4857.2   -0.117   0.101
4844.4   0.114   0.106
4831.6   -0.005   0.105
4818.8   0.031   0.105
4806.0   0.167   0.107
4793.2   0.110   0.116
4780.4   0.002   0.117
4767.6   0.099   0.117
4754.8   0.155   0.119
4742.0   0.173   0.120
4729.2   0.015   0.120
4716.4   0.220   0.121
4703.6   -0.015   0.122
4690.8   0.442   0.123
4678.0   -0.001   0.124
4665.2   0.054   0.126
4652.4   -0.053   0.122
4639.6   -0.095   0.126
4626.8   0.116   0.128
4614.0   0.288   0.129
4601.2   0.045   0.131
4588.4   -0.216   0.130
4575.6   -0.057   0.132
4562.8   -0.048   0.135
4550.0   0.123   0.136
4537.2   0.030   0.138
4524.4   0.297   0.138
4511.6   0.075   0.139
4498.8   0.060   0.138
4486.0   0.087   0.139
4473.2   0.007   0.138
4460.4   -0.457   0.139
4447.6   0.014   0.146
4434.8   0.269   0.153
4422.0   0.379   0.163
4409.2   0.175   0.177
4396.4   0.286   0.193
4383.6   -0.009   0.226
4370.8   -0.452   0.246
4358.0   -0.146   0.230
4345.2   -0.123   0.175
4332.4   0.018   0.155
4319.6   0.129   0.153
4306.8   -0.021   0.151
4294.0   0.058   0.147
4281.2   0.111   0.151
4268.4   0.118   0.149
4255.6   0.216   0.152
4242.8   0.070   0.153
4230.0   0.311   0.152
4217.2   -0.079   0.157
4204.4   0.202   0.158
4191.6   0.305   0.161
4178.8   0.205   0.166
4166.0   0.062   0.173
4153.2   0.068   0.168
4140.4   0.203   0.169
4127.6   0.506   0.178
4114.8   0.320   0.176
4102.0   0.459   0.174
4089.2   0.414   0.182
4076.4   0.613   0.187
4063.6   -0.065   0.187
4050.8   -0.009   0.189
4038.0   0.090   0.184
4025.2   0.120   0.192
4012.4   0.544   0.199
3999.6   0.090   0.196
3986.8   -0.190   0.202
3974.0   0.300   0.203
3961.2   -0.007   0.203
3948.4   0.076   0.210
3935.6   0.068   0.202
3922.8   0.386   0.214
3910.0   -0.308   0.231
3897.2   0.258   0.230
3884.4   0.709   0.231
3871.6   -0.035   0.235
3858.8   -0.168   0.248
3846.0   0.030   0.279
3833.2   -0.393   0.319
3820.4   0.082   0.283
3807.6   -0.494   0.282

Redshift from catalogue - 0.35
